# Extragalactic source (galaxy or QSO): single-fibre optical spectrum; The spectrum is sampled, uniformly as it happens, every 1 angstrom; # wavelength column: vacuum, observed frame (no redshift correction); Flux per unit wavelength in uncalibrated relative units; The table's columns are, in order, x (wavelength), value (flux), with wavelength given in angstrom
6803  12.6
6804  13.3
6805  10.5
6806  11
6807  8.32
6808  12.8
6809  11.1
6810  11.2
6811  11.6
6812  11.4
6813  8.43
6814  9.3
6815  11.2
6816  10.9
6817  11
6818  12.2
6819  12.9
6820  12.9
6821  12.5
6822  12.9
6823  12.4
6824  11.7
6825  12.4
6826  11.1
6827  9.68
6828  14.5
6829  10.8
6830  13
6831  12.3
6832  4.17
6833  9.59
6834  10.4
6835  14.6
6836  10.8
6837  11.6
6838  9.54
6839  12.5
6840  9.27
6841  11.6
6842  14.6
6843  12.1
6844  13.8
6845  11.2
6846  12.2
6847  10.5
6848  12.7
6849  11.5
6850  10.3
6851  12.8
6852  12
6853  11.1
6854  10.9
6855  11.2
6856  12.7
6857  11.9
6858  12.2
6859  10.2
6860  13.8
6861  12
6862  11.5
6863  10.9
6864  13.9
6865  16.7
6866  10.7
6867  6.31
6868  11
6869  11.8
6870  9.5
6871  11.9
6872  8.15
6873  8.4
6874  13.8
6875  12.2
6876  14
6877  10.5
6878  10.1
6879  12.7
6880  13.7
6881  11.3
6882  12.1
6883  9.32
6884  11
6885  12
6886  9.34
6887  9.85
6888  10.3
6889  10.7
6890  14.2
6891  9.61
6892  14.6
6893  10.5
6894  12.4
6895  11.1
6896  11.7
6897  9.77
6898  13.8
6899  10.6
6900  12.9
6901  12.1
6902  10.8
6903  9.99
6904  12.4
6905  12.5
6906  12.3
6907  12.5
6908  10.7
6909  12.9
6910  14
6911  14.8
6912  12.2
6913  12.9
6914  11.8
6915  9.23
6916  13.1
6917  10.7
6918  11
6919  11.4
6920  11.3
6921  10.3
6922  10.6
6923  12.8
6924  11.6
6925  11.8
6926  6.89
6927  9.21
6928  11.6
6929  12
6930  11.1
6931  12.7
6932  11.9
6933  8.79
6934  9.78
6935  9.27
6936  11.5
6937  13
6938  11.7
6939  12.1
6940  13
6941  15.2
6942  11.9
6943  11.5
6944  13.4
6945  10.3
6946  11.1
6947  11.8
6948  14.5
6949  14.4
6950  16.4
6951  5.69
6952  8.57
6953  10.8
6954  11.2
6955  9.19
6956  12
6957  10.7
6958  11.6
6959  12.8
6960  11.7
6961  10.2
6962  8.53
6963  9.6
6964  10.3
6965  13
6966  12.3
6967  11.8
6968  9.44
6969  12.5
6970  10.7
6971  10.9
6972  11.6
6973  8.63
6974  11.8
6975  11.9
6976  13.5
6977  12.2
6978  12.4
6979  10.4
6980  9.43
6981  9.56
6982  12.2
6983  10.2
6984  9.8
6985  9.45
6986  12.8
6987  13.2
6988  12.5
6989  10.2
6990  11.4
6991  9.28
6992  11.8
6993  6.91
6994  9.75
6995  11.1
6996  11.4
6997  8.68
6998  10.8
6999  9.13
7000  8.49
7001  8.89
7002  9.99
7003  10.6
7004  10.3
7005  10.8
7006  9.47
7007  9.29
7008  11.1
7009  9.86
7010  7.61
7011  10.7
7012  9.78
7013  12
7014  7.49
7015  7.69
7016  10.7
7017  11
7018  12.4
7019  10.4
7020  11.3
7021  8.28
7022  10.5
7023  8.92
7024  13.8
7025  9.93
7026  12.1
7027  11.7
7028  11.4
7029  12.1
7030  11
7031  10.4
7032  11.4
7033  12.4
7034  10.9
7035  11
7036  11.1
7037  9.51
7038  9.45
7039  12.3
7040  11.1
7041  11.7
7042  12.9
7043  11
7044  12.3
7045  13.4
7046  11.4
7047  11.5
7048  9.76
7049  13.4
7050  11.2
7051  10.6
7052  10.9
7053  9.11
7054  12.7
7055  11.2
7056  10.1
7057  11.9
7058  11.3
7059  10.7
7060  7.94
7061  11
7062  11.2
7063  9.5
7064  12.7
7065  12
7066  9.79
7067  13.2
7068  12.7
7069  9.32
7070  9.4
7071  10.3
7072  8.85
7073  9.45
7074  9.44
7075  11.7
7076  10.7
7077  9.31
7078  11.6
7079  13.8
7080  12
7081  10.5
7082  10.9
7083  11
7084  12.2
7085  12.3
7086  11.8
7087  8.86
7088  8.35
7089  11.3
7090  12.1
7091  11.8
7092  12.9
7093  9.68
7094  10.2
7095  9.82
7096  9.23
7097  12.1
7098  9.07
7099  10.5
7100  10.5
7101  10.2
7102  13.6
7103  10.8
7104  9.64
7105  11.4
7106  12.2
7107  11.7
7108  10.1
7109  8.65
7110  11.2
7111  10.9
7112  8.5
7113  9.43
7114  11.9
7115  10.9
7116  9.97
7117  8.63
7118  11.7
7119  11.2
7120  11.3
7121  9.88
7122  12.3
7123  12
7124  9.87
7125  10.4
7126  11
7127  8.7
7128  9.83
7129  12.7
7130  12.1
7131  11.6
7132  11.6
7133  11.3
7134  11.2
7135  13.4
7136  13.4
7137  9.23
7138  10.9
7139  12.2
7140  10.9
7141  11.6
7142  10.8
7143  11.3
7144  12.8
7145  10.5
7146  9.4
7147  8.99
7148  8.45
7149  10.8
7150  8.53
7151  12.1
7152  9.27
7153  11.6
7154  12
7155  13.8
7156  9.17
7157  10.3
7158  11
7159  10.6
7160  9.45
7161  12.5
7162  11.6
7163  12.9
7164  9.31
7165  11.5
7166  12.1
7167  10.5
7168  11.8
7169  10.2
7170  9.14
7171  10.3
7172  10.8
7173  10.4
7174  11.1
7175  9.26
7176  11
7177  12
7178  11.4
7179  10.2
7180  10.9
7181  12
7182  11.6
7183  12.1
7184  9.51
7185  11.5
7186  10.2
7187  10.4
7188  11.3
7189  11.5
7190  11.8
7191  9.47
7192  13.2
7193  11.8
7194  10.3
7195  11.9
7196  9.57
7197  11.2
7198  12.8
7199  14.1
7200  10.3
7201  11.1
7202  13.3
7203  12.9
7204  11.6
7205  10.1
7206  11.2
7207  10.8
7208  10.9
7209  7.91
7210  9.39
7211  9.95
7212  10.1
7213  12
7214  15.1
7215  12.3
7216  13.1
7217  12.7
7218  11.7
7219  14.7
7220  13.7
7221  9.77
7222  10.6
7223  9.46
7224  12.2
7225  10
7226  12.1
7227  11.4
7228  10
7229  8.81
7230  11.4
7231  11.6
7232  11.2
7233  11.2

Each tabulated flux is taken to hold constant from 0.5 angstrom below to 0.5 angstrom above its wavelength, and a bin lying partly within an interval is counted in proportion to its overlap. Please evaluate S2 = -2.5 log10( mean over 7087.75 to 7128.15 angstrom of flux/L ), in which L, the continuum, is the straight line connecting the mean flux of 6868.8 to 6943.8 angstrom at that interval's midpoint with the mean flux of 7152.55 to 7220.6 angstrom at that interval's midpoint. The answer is 0.07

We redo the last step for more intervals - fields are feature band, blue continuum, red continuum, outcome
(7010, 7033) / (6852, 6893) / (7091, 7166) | 0.045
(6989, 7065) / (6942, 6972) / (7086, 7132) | 0.036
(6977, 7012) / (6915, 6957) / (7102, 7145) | 0.096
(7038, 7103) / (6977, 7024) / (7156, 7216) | -0.042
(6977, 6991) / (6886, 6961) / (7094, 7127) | 0.022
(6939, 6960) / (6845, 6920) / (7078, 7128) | -0.041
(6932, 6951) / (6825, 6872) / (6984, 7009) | -0.124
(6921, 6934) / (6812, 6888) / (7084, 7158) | 0.041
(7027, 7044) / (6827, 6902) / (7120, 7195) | -0.008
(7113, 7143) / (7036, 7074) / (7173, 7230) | 0.002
